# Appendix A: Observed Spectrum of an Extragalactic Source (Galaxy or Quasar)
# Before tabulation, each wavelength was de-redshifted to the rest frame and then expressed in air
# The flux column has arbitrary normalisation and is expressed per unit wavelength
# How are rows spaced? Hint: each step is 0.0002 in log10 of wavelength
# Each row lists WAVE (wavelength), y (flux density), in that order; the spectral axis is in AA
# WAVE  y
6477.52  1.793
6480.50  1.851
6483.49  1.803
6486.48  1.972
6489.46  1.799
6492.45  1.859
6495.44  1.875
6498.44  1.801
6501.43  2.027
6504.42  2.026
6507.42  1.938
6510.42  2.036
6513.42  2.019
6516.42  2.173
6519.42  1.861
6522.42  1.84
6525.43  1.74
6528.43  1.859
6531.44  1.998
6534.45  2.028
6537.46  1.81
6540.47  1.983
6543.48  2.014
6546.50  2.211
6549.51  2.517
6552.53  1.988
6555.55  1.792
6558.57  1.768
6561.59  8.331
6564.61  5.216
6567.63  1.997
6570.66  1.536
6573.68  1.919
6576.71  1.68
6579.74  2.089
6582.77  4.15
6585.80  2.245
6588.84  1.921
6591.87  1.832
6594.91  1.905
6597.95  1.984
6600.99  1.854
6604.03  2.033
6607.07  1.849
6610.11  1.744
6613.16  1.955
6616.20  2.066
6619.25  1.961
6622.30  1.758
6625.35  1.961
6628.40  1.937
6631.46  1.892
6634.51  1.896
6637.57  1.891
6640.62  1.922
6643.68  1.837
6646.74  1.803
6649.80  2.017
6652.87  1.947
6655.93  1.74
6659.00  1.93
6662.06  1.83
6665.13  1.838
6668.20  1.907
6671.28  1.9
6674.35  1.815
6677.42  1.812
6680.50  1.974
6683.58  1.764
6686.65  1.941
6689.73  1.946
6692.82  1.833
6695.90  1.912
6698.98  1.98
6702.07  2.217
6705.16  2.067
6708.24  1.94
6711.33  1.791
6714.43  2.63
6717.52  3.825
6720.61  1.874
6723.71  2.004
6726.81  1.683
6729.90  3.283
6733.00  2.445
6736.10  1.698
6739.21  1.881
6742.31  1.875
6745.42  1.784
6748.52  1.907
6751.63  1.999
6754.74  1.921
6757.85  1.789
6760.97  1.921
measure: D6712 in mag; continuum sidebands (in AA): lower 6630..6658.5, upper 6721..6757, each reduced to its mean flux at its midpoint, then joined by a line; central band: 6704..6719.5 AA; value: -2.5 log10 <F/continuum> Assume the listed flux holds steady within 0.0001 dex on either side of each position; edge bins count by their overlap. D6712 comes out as -0.22 mag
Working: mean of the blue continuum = 1.88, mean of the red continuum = 2.03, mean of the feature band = 2.45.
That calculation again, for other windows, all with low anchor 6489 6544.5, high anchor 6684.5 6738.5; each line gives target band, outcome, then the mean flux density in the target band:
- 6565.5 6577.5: 0.017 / 1.97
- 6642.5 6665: 0.126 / 1.87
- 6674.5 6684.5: 0.154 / 1.85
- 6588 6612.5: 0.079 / 1.89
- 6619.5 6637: 0.096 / 1.89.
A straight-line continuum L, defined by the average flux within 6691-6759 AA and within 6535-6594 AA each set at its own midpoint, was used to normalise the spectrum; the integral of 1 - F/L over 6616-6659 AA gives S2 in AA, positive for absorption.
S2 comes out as 8.4 AA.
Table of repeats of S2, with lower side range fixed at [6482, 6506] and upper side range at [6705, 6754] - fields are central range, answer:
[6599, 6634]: 2.2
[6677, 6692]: 1.6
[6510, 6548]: -0.6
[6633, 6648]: 1.4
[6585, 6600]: 0.4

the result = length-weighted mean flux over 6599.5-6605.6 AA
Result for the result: 1.94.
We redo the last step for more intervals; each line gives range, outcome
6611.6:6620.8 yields 1.99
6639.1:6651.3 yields 1.89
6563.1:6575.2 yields 2.67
